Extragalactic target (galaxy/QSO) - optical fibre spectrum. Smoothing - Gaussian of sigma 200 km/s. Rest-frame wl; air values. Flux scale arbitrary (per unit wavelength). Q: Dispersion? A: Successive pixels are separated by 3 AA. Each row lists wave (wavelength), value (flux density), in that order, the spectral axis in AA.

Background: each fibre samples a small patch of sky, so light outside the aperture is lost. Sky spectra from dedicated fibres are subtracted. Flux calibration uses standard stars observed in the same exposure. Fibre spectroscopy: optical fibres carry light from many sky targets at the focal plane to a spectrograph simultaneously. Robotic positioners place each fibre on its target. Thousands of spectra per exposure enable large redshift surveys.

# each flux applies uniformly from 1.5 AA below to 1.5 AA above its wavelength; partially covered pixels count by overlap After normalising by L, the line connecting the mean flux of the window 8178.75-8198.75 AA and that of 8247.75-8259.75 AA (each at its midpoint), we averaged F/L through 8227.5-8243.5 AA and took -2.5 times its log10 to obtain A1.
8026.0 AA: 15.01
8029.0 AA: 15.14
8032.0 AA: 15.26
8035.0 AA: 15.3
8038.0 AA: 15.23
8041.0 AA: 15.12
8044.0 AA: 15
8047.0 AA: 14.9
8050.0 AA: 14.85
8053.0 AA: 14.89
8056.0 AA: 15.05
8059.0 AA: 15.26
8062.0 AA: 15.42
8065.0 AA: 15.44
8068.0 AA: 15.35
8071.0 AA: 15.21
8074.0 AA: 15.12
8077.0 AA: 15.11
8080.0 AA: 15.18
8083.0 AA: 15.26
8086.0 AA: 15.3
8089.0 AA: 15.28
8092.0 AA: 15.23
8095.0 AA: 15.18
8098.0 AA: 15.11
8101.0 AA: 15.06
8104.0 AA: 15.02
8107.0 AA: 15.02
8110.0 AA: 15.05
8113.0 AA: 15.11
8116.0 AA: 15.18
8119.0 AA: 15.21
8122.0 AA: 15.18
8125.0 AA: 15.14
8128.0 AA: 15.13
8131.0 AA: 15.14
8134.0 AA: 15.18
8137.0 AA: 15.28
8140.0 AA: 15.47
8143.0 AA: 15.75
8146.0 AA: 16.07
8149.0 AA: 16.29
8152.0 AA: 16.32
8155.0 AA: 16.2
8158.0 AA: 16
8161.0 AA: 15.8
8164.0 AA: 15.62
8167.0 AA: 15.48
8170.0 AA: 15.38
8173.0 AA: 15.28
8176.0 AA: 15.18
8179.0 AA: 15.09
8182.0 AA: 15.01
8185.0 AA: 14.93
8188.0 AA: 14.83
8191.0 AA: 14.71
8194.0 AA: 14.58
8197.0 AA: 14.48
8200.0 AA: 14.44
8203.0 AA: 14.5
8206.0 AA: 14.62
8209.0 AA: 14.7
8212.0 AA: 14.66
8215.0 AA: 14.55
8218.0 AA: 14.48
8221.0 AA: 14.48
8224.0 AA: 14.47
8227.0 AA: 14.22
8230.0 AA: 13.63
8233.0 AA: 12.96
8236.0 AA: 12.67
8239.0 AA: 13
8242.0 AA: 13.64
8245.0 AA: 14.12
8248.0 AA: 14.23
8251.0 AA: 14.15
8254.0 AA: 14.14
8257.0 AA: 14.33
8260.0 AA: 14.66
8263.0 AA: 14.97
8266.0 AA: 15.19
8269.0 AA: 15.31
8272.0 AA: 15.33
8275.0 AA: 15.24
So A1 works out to 0.09 mag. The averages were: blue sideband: 14.8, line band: 13.2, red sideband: 14.3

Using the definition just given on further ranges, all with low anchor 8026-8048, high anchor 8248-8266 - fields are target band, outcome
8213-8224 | 0.01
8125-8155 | -0.06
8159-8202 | -0.03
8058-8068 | -0.02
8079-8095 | -0.02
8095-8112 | -0.01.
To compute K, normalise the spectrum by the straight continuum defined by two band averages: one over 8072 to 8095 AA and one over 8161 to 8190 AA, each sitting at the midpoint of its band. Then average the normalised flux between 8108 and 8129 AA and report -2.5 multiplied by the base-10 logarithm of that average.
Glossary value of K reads 0.01 mag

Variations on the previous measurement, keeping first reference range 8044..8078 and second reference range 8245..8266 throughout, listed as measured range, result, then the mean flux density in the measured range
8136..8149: -0.06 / 15.7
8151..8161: -0.09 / 16.1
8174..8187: -0.02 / 15.1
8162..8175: -0.05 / 15.4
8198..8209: 0.01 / 14.5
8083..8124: -0.01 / 15.2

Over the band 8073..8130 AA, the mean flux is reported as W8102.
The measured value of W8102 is 15.2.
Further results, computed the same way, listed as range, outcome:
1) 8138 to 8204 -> 15.3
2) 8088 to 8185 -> 15.4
